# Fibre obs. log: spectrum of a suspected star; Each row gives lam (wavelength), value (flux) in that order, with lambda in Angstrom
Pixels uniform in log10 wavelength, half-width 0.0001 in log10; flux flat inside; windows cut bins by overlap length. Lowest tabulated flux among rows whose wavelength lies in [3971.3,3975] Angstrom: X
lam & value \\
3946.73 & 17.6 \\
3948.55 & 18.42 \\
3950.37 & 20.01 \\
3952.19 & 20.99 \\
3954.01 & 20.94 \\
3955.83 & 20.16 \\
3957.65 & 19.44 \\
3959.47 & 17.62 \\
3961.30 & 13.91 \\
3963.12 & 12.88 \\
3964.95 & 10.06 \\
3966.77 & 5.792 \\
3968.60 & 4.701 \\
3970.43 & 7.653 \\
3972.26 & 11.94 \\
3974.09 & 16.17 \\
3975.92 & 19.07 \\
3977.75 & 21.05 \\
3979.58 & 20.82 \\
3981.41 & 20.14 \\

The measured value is 11.94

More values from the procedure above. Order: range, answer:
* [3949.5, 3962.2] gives 13.91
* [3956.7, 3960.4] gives 17.62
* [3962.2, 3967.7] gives 5.792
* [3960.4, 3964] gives 12.88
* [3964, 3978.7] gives 4.701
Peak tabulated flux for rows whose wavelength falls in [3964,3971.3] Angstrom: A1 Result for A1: 10.06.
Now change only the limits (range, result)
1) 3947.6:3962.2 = 20.99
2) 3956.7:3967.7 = 19.44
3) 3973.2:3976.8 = 19.07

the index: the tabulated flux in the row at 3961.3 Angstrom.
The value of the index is 13.91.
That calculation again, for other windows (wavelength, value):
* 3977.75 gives 21.05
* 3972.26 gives 11.94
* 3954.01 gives 20.94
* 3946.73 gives 17.6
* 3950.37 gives 20.01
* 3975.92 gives 19.07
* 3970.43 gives 7.653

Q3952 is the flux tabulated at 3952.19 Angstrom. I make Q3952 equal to 20.99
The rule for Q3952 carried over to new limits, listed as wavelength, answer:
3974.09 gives 16.17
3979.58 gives 20.82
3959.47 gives 17.62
